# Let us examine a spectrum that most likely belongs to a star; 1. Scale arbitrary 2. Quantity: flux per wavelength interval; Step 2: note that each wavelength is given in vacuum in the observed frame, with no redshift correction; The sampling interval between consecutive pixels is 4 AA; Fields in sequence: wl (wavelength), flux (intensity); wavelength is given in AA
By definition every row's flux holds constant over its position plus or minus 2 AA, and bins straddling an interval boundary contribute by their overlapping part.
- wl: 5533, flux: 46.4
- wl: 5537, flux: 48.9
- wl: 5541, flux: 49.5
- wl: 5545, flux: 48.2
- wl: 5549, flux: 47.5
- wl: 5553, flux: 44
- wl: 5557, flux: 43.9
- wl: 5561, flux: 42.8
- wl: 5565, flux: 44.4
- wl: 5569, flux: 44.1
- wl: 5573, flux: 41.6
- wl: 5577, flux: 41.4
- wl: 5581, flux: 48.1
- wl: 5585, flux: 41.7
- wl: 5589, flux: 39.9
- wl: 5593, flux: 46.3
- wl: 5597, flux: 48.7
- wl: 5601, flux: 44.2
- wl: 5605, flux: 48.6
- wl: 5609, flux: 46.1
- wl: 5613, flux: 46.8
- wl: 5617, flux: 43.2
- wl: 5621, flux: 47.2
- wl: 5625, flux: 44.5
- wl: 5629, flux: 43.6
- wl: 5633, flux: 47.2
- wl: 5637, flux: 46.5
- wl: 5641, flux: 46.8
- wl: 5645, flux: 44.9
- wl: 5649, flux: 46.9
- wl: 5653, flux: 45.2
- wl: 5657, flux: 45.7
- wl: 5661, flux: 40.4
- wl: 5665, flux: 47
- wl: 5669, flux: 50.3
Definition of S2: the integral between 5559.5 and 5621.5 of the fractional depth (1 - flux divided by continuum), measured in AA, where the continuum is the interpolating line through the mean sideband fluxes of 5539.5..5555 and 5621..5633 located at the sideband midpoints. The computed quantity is 1.90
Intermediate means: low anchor 47.2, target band 44.6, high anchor 45.1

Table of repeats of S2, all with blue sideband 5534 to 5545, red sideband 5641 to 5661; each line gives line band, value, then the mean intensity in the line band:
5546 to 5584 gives 2.95 AA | 44.2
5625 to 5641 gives 0.03 AA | 45.7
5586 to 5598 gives 0.69 AA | 44.4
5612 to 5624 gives 0.20 AA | 45.5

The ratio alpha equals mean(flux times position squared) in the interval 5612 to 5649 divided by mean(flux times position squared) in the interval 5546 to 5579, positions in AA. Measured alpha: 1.07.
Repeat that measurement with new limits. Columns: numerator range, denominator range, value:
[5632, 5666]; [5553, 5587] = 1.08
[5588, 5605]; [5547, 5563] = 1.04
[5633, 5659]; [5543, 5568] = 1.06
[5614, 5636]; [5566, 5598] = 1.05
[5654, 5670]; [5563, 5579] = 1.10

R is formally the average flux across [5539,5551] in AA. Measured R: 48.4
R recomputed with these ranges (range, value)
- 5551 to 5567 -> 43.8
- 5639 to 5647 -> 45.8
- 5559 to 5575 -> 43.2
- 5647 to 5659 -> 45.9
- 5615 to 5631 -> 44.6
